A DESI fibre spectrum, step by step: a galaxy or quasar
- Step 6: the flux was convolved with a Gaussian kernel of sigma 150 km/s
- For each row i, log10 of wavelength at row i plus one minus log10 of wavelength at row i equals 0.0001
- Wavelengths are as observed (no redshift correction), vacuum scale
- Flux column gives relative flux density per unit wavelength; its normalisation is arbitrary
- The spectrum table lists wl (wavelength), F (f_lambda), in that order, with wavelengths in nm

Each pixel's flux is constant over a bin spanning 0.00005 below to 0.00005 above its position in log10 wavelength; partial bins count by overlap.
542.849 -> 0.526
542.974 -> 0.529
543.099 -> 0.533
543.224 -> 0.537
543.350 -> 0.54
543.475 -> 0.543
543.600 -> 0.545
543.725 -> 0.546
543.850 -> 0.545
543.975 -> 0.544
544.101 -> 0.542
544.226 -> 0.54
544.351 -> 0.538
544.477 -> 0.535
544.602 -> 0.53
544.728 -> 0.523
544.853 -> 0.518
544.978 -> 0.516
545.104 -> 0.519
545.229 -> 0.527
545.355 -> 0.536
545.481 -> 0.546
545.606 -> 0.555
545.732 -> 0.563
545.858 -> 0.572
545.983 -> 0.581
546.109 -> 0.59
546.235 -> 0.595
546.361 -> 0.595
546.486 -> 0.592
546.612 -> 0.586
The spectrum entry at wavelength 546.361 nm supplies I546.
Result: 0.595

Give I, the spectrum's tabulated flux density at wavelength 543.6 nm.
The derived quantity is 0.545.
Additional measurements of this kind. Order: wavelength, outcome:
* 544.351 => 0.538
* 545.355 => 0.536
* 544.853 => 0.518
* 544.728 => 0.523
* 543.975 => 0.544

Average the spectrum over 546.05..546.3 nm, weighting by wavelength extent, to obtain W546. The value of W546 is 0.591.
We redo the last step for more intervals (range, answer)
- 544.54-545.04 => 0.522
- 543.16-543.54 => 0.539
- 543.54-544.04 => 0.545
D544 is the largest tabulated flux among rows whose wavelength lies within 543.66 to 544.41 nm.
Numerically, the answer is 0.546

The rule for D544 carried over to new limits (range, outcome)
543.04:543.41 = 0.54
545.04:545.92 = 0.572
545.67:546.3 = 0.595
